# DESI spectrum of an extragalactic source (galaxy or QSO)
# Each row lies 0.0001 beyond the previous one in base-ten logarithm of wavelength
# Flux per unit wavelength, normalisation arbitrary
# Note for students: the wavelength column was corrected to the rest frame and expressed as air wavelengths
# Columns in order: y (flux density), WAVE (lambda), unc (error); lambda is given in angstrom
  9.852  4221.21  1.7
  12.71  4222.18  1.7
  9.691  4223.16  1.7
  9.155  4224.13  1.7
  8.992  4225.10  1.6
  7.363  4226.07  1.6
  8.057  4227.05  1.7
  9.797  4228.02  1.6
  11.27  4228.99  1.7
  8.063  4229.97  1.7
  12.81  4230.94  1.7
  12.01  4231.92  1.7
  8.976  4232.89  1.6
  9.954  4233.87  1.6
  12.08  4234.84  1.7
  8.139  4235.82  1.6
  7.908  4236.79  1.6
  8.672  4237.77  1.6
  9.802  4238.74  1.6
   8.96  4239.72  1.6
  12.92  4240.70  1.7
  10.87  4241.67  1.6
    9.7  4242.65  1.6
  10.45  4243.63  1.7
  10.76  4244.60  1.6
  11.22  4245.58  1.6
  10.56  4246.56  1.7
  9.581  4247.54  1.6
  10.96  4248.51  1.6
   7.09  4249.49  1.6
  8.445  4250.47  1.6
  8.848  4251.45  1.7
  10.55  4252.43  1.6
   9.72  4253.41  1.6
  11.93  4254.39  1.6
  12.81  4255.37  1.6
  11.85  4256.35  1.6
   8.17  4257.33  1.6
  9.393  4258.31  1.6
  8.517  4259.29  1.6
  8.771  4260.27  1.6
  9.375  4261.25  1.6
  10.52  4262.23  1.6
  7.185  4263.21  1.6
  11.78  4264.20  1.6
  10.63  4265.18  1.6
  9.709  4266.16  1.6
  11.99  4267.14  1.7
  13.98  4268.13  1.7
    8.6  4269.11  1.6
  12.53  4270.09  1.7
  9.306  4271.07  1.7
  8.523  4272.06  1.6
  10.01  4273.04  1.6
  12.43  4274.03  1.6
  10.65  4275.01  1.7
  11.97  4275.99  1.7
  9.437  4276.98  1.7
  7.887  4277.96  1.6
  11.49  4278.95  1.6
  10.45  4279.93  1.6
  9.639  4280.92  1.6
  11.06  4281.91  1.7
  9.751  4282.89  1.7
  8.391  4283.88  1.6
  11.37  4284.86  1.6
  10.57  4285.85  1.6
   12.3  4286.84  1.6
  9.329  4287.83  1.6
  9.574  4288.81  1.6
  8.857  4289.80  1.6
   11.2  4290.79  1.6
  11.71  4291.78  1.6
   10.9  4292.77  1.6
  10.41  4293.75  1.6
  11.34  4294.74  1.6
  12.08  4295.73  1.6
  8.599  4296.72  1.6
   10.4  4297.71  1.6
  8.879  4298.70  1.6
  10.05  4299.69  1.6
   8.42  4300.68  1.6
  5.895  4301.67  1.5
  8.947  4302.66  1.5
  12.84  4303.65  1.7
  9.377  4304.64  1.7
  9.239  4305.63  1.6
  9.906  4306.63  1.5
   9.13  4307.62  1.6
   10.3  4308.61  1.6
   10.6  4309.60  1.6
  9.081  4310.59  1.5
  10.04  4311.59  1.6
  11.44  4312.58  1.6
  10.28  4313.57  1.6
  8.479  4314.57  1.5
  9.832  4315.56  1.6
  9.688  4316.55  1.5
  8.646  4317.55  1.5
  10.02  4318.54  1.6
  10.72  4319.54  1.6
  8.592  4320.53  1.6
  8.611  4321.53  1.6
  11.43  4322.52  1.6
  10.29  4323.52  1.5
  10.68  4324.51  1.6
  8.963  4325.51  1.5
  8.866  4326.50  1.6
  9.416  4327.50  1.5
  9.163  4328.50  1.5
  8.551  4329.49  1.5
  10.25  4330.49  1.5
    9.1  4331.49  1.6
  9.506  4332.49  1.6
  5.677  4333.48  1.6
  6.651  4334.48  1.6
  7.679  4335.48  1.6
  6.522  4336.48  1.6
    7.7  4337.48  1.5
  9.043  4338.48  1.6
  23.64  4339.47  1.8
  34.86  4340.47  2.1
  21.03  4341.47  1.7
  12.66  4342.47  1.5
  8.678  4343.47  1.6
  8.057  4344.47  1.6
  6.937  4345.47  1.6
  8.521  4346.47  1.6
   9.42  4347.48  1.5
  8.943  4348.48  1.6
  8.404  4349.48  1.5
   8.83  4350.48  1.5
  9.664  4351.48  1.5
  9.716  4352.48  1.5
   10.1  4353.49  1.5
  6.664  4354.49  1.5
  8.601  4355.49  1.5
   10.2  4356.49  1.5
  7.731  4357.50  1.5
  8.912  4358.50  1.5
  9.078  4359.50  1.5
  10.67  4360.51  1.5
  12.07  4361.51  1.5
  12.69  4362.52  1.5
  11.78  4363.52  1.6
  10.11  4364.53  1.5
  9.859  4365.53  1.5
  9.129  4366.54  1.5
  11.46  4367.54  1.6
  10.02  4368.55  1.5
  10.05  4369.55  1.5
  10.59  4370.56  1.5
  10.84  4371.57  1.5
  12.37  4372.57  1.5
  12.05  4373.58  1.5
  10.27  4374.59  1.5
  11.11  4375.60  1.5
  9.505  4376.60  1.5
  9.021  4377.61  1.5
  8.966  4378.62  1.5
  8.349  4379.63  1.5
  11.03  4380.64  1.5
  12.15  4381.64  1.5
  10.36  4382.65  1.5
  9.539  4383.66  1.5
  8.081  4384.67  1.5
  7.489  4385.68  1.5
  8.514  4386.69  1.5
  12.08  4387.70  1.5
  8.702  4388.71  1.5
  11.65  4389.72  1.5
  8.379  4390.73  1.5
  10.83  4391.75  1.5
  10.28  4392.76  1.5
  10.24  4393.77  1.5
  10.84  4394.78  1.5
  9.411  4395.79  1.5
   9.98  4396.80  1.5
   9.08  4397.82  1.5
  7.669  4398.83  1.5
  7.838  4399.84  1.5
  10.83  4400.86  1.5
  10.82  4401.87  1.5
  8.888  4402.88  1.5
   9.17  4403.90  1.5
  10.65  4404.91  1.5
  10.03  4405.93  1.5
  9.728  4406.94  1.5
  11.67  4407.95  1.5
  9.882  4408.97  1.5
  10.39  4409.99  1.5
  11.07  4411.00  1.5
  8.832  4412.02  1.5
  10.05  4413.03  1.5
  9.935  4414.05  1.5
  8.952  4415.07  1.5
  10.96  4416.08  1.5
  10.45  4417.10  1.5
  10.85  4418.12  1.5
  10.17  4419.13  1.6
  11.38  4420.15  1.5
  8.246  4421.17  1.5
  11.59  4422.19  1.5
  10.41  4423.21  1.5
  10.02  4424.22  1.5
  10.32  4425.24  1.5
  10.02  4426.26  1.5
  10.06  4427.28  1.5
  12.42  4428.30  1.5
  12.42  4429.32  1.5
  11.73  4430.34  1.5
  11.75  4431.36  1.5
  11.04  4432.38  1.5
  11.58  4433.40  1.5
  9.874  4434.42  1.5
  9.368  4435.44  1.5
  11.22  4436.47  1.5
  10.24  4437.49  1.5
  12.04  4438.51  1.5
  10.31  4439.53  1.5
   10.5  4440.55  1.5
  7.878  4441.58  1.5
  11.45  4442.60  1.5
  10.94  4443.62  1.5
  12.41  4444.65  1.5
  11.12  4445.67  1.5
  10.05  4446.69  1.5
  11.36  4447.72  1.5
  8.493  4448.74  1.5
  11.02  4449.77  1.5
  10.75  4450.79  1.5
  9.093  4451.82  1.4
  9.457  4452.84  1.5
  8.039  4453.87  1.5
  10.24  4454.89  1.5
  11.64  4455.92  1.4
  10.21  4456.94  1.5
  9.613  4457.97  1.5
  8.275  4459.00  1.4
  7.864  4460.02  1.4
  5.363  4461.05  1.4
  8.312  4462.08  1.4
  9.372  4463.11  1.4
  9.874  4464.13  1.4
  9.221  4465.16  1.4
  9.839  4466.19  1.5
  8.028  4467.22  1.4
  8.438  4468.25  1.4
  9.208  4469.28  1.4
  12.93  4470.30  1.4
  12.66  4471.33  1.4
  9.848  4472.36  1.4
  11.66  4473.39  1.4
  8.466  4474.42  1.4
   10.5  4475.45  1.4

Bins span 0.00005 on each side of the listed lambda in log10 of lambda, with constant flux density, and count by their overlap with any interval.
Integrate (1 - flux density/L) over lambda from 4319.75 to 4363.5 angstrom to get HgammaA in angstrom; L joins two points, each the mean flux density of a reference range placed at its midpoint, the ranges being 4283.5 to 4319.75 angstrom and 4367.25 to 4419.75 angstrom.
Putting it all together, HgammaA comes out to -1.40 angstrom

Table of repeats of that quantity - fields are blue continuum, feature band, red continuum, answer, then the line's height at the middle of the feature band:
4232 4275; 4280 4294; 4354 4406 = -0.4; 10.1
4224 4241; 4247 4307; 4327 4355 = -0.4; 10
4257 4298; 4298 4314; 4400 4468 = 0.9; 10.2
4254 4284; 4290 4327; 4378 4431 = 1.3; 10.2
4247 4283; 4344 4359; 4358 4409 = 2.1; 10.1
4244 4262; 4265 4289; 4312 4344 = -0.6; 10.2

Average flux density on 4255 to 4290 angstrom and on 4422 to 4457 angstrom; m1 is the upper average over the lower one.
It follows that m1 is 1.03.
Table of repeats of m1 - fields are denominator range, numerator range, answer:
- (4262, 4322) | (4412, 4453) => 1.04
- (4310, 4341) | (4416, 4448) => 1.03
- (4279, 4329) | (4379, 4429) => 1.01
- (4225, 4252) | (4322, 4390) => 1.05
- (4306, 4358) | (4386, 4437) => 1.01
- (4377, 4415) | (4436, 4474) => 1.02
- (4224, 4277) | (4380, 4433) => 1.01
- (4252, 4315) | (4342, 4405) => 0.96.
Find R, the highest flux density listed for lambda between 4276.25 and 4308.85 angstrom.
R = 12.84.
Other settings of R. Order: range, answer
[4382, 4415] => 12.08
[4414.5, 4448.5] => 12.42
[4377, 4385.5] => 12.15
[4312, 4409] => 34.86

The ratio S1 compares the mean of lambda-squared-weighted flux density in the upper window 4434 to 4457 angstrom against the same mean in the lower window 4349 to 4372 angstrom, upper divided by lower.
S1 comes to 1.09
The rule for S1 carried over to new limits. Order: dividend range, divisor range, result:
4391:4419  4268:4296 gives 1.01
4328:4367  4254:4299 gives 1.04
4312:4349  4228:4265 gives 1.09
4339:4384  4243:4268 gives 1.14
